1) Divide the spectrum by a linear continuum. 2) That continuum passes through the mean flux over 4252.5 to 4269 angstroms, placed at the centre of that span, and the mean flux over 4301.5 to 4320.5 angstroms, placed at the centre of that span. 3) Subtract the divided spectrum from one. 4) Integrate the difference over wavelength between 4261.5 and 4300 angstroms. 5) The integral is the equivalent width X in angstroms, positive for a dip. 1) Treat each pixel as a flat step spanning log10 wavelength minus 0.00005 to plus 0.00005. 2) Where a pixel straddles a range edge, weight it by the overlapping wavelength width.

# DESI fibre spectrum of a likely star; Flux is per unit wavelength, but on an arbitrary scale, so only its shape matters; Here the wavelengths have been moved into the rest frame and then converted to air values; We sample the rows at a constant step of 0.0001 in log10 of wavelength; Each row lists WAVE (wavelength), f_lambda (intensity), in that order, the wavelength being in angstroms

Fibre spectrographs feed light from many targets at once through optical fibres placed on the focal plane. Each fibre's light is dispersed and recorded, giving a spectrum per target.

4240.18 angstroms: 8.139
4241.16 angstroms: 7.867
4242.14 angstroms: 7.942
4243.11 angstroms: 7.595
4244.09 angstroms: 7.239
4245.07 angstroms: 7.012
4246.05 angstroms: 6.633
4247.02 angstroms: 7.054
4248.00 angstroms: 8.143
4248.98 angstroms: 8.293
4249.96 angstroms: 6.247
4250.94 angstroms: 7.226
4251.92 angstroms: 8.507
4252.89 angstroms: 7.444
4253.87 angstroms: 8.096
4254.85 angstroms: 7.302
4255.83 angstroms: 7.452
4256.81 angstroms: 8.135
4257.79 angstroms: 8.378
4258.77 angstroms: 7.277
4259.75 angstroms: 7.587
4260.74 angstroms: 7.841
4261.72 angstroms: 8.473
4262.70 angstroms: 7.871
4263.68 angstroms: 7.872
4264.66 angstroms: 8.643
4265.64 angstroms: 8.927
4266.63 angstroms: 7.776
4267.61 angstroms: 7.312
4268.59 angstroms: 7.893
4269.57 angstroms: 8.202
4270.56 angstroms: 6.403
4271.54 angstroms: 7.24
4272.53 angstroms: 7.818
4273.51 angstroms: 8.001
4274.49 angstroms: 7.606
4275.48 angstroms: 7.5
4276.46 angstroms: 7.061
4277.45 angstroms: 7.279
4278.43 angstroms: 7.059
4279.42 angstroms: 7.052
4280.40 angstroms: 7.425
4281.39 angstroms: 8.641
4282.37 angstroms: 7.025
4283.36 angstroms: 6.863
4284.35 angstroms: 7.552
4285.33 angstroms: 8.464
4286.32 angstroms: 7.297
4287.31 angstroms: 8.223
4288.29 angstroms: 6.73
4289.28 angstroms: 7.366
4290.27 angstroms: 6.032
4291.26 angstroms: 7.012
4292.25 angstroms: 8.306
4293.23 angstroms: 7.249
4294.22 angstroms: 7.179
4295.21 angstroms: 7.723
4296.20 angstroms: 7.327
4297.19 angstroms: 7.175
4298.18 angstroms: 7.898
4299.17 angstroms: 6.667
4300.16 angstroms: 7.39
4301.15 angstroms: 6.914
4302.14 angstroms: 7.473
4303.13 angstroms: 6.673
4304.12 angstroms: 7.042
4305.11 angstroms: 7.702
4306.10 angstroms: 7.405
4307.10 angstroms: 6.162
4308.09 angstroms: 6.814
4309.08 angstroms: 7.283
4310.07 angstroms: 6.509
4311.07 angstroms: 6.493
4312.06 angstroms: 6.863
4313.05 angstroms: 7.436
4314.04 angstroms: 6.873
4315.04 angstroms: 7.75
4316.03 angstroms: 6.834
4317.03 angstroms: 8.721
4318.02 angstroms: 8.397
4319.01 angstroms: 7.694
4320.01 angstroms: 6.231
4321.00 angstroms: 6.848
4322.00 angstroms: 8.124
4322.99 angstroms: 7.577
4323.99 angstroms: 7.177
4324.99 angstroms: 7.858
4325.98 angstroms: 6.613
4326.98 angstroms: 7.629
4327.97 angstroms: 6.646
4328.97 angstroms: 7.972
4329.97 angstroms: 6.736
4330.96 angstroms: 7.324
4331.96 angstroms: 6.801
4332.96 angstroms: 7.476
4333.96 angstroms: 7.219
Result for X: 0.40 angstroms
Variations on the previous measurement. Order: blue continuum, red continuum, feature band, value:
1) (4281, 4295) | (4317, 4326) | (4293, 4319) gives 0.82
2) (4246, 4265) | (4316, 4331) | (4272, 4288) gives 0.18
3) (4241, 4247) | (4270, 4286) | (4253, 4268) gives -1.09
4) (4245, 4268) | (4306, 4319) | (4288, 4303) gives 0.30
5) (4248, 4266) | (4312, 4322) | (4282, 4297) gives 0.53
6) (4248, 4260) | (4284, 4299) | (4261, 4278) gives -0.40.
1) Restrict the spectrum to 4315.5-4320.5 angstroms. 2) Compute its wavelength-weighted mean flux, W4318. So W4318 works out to 7.58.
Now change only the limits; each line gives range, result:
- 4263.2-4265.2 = 8.29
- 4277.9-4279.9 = 7.06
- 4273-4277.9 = 7.5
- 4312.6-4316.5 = 7.22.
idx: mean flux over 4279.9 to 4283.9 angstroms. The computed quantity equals 7.49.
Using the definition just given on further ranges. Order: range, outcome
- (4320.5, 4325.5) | 7.52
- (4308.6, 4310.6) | 6.87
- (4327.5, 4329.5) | 7.29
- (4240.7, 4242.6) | 7.89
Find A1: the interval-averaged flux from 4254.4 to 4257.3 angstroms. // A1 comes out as 7.63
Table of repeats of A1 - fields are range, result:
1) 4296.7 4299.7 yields 7.25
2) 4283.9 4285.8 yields 8.04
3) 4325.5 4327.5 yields 7.13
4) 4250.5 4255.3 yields 7.73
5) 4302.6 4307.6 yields 7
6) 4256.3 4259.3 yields 7.93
